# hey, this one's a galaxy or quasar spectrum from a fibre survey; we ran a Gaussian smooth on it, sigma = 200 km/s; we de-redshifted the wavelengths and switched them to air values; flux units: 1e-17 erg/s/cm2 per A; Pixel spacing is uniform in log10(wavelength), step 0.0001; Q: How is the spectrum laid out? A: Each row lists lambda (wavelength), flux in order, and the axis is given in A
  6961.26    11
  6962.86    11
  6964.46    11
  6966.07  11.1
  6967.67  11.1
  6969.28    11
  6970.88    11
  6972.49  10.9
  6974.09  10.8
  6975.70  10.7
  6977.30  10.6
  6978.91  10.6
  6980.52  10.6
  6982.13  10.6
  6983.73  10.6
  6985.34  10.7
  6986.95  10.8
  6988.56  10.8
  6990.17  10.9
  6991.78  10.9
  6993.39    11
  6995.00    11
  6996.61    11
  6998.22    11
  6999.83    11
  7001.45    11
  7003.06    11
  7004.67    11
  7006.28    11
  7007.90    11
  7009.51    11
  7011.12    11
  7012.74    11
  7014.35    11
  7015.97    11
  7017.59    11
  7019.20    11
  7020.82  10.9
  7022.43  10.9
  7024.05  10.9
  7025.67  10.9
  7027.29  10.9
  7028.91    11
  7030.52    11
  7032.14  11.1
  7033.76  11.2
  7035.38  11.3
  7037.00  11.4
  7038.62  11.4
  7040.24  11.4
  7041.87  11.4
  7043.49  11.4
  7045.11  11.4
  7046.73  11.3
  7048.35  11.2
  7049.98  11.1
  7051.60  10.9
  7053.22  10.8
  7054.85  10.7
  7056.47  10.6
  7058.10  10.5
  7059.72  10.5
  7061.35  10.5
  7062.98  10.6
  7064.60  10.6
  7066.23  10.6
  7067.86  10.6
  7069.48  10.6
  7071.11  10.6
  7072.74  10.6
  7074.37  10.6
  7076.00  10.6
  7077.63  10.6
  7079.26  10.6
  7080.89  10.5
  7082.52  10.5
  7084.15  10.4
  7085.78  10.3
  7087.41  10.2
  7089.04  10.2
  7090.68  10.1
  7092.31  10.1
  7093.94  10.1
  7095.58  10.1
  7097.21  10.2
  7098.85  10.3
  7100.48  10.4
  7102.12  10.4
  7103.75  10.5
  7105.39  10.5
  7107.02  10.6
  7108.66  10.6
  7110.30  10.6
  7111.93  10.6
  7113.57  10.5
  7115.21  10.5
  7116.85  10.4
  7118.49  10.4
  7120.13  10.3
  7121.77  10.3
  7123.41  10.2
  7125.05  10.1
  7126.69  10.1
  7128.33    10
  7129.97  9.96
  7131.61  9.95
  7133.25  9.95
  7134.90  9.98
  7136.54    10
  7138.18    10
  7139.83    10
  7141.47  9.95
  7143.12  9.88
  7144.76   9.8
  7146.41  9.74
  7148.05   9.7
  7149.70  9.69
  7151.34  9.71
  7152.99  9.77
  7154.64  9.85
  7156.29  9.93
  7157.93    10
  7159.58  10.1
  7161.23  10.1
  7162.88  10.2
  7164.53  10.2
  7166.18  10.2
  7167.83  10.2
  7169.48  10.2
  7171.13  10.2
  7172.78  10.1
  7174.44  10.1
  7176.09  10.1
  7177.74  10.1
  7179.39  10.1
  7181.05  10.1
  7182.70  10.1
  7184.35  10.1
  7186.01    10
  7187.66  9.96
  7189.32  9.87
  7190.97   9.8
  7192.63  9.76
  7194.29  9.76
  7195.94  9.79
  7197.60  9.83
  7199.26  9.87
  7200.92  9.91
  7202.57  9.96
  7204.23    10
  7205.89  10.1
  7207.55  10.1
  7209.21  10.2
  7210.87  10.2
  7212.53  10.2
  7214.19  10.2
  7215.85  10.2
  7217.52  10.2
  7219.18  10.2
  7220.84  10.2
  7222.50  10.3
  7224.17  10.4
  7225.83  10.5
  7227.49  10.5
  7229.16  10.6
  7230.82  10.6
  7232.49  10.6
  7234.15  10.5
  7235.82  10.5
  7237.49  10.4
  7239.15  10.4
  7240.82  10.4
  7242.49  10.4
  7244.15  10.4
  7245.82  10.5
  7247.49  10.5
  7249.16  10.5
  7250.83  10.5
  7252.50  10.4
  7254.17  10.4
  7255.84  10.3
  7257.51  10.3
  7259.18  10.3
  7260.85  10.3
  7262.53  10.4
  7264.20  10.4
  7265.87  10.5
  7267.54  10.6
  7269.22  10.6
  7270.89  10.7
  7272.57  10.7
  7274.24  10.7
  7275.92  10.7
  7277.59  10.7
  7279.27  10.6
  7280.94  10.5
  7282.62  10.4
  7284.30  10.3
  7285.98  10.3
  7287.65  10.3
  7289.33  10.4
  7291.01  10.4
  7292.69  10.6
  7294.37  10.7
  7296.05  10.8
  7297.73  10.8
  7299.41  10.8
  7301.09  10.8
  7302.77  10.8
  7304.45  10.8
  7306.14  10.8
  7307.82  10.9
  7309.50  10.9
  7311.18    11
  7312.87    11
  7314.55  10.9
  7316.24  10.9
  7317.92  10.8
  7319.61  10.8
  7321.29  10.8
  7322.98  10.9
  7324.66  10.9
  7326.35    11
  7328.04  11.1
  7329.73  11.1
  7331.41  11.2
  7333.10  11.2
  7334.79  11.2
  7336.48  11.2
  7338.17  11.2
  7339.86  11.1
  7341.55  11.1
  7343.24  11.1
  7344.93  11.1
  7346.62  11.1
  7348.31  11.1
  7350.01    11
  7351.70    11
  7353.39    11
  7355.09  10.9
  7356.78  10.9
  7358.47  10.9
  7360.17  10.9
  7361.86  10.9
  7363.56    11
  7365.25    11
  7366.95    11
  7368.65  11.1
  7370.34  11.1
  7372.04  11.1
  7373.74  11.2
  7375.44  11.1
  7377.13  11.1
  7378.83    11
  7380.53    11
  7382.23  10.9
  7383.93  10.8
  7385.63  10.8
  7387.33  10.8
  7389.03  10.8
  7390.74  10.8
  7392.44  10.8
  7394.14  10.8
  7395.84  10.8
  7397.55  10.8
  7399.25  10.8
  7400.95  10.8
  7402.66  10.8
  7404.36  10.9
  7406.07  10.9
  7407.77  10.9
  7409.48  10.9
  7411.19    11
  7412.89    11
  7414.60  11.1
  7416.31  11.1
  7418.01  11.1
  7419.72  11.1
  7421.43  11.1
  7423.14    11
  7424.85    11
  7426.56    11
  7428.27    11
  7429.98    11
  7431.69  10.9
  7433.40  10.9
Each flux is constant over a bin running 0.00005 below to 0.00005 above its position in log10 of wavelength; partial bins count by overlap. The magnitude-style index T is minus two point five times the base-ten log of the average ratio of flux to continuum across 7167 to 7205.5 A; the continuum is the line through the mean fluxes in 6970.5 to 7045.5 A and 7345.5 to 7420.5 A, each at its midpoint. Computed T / 0.10 mag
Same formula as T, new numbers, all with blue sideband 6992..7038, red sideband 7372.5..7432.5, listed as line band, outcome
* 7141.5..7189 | 0.102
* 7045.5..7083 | 0.032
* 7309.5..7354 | -0.007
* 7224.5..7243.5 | 0.049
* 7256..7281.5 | 0.044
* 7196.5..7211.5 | 0.100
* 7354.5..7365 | 0.002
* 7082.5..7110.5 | 0.069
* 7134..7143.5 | 0.107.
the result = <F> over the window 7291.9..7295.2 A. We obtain 10.6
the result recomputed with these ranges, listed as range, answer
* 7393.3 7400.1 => 10.8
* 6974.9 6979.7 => 10.6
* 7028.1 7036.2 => 11.1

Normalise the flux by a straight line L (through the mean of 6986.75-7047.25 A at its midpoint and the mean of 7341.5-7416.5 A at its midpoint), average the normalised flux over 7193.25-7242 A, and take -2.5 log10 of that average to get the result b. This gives 0.08 mag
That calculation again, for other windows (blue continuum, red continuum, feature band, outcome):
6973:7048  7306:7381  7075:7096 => 0.07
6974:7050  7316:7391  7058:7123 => 0.06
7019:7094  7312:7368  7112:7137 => 0.07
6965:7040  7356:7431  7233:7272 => 0.05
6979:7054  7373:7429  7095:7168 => 0.09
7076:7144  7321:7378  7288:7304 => 0.02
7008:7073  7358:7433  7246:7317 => 0.04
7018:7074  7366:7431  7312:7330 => 0.00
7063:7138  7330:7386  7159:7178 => 0.04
